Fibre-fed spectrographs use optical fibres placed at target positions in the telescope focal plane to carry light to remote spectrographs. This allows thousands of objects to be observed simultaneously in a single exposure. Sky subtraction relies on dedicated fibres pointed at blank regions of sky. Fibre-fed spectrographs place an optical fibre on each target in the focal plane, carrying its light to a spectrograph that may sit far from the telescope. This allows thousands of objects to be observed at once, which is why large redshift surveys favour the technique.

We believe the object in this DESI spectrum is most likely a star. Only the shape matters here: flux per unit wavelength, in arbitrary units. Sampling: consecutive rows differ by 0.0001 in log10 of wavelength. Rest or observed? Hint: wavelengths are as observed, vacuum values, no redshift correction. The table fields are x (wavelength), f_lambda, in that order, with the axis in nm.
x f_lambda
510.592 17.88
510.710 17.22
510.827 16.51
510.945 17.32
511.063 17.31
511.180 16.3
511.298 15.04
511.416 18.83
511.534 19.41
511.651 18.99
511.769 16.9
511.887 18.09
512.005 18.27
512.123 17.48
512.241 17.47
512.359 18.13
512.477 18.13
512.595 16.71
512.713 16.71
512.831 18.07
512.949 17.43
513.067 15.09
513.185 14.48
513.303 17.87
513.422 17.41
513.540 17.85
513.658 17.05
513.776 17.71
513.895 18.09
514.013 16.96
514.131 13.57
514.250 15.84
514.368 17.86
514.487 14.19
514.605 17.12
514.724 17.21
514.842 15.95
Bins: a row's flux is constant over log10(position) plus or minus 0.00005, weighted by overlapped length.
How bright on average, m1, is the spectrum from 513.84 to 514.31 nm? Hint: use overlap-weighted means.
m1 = 16.1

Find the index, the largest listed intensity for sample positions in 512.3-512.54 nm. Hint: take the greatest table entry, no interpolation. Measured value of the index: 18.13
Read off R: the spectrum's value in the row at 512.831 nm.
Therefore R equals 18.07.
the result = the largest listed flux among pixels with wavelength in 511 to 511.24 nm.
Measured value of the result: 17.31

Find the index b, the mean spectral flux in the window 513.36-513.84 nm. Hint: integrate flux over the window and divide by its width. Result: 17.5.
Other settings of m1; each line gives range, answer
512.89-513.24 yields 15.7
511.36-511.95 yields 18.4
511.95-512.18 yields 17.9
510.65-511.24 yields 16.9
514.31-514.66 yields 16.4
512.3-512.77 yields 17.4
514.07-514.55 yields 15.4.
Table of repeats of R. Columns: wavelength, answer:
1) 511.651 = 18.99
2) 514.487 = 14.19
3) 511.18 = 16.3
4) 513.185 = 14.48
